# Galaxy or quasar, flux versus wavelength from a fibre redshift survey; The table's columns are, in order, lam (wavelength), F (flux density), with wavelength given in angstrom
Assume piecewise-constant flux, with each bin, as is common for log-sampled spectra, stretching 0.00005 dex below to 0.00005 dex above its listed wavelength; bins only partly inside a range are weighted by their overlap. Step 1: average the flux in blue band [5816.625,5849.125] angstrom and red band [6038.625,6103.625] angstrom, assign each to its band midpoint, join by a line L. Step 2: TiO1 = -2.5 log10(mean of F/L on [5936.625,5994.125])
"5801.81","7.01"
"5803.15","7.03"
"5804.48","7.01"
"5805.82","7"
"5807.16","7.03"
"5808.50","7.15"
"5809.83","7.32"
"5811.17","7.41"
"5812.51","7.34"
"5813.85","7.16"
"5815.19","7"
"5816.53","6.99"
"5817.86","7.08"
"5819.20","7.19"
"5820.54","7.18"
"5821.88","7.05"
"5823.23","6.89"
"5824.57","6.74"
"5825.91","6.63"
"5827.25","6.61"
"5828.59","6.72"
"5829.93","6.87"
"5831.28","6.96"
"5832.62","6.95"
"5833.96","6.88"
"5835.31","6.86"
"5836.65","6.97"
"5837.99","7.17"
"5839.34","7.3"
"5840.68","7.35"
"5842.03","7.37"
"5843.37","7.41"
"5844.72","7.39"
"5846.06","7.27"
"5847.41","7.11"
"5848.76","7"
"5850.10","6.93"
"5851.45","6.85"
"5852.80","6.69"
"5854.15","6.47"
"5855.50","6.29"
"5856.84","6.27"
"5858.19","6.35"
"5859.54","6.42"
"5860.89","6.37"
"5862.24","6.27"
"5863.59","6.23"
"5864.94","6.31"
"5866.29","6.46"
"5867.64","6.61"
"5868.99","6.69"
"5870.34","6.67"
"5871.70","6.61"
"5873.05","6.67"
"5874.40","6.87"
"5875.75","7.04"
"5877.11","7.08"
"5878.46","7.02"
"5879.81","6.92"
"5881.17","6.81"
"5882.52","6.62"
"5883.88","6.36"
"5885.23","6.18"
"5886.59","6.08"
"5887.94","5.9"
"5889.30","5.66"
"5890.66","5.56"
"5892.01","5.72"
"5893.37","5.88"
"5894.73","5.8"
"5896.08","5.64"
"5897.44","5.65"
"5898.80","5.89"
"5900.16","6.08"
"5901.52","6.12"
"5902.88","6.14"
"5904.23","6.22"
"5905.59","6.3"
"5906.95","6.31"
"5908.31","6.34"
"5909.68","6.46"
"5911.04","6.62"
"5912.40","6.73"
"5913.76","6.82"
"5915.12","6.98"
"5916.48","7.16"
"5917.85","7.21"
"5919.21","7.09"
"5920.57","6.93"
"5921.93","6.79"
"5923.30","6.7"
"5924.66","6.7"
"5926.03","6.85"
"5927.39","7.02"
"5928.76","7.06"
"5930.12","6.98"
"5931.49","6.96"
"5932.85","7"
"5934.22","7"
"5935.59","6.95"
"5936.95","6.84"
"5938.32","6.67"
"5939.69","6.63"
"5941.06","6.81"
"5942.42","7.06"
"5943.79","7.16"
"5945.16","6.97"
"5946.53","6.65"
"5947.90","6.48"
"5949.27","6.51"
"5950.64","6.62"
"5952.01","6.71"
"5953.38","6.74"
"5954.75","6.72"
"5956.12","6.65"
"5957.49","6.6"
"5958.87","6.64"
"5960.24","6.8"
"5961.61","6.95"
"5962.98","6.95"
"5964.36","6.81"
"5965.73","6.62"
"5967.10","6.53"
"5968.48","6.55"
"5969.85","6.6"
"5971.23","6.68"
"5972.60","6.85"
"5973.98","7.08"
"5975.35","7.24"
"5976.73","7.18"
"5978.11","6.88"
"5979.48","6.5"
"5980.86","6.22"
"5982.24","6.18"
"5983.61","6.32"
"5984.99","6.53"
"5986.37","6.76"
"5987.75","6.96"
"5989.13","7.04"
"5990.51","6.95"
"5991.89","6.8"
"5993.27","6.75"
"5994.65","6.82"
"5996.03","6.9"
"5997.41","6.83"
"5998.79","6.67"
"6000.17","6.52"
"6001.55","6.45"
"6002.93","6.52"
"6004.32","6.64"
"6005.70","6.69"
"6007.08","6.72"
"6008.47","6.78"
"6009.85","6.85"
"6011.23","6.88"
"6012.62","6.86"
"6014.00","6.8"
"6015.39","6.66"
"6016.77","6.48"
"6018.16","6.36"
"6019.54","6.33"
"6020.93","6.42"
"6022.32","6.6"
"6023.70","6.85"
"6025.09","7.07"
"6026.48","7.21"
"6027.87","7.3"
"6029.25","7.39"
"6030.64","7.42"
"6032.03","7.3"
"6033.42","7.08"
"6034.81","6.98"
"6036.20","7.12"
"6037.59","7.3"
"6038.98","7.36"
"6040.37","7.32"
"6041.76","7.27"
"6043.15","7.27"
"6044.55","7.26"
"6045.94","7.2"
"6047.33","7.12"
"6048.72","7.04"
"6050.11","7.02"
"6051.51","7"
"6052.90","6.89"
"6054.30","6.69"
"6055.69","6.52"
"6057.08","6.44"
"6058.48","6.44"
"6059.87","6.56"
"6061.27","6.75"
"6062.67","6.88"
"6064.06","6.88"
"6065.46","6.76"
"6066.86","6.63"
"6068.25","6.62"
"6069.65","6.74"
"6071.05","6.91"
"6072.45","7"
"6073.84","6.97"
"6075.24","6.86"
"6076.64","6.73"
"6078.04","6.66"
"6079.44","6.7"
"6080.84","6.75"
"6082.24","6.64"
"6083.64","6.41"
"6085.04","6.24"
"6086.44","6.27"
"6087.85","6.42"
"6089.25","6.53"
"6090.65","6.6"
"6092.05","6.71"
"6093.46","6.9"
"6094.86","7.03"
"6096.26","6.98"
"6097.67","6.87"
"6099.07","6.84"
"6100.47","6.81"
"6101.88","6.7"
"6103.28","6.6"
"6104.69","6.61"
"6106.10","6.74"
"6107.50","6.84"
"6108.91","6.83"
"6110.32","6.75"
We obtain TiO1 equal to 0.026 mag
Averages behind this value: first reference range 7.04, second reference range 6.8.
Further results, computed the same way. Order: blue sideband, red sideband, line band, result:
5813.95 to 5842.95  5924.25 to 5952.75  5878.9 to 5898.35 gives 0.14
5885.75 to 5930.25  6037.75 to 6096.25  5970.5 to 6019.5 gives -0.02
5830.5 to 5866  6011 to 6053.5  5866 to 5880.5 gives 0.01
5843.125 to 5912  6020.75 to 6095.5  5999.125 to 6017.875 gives 0.01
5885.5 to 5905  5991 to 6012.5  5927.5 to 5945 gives -0.12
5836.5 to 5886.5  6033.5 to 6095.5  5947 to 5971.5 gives 0.02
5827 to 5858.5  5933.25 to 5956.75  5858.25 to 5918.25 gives 0.08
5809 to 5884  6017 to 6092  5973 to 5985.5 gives 0.03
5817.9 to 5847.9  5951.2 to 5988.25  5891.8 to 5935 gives 0.05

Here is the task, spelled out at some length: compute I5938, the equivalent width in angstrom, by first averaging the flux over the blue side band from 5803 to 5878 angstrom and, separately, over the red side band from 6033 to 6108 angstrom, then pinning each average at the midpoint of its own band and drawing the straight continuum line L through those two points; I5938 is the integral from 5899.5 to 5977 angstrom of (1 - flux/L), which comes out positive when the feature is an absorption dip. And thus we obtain 1.22 angstrom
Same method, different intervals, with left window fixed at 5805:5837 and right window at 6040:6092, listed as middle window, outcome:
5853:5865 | 1.1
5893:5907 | 1.9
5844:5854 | 0.0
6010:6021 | 0.3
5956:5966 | 0.2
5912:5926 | 0.0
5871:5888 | 0.7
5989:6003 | 0.2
